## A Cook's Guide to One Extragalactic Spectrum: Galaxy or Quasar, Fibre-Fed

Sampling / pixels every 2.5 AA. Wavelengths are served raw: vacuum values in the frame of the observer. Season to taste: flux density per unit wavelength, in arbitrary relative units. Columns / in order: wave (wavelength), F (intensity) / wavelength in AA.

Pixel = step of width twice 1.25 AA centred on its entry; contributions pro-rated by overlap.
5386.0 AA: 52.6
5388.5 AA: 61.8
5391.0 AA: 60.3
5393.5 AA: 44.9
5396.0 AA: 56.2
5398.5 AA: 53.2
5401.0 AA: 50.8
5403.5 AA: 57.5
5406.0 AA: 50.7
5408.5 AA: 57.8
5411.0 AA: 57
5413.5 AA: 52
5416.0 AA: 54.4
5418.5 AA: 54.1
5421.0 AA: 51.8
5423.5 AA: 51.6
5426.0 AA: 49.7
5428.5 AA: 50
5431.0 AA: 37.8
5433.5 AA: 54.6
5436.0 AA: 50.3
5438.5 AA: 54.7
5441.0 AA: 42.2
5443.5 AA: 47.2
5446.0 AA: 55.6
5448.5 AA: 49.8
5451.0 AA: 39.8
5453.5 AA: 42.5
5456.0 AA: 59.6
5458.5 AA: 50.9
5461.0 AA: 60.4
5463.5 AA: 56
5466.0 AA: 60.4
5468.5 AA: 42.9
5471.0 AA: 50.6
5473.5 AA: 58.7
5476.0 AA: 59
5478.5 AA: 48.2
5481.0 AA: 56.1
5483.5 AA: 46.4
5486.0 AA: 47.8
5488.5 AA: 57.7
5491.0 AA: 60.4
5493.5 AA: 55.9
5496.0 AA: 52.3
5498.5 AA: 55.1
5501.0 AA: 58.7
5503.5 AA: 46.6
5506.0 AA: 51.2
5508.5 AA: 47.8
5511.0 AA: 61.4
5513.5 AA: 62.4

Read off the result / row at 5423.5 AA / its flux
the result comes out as 51.6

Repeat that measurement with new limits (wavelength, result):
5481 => 56.1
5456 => 59.6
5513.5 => 62.4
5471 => 50.6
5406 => 50.7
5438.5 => 54.7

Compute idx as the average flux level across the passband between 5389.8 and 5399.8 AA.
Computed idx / 53.6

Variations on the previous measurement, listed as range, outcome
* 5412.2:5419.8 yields 53.5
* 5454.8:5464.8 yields 56.7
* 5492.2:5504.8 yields 53.7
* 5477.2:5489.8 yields 51.3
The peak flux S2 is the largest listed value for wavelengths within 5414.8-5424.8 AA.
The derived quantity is 54.4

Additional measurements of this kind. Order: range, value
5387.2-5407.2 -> 61.8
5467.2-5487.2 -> 59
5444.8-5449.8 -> 55.6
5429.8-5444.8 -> 54.7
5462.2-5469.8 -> 60.4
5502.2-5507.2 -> 51.2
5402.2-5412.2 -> 57.8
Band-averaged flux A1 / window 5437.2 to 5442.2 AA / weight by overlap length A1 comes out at 48.5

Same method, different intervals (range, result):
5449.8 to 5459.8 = 48.3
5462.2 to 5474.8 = 53.8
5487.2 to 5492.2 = 58.9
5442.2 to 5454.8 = 47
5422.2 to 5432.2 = 47.3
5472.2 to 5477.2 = 58.8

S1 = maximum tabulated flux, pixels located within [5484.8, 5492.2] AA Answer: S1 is 60.4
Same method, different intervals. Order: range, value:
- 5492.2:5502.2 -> 58.7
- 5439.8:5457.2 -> 59.6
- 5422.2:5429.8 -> 51.6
